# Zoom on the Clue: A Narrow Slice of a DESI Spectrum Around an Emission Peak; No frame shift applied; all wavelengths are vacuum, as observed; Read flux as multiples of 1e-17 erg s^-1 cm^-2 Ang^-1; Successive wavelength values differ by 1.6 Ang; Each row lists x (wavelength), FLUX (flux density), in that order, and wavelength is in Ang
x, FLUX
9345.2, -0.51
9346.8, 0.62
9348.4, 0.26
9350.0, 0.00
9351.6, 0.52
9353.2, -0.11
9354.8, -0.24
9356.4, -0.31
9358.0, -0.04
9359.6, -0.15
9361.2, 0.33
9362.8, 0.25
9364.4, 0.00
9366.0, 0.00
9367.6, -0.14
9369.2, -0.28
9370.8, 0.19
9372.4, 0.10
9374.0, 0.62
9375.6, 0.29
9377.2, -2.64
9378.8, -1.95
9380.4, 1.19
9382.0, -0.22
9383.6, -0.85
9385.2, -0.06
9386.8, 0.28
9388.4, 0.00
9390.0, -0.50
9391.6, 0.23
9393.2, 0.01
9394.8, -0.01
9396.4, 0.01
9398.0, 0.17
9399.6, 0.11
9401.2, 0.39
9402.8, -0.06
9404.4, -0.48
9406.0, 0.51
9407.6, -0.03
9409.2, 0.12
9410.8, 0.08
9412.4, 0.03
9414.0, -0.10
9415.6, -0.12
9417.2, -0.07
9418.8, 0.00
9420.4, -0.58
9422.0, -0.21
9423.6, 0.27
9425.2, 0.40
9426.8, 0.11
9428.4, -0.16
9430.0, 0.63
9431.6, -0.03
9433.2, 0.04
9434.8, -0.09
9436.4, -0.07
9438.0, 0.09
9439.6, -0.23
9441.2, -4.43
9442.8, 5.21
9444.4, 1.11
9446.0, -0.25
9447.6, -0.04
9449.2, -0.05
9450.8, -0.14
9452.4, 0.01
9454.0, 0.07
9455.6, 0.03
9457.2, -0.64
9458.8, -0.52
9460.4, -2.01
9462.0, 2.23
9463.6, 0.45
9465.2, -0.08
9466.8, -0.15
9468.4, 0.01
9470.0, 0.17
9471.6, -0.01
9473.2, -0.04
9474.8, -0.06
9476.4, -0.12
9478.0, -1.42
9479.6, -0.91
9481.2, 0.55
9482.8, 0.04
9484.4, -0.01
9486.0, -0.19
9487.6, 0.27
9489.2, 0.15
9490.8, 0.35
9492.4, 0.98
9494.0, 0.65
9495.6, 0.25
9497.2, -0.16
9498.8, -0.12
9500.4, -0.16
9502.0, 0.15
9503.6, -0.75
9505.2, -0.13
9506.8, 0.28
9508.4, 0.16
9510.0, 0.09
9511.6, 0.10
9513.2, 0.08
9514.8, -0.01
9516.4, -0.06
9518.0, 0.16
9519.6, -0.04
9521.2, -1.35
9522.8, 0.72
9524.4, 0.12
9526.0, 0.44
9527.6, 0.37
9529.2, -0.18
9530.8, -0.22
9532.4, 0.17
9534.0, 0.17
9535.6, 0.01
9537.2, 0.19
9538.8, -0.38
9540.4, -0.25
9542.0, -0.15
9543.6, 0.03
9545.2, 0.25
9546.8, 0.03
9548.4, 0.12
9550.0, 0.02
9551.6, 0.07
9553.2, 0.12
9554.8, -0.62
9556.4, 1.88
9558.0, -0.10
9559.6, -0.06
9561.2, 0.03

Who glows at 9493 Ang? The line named H-beta 4861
